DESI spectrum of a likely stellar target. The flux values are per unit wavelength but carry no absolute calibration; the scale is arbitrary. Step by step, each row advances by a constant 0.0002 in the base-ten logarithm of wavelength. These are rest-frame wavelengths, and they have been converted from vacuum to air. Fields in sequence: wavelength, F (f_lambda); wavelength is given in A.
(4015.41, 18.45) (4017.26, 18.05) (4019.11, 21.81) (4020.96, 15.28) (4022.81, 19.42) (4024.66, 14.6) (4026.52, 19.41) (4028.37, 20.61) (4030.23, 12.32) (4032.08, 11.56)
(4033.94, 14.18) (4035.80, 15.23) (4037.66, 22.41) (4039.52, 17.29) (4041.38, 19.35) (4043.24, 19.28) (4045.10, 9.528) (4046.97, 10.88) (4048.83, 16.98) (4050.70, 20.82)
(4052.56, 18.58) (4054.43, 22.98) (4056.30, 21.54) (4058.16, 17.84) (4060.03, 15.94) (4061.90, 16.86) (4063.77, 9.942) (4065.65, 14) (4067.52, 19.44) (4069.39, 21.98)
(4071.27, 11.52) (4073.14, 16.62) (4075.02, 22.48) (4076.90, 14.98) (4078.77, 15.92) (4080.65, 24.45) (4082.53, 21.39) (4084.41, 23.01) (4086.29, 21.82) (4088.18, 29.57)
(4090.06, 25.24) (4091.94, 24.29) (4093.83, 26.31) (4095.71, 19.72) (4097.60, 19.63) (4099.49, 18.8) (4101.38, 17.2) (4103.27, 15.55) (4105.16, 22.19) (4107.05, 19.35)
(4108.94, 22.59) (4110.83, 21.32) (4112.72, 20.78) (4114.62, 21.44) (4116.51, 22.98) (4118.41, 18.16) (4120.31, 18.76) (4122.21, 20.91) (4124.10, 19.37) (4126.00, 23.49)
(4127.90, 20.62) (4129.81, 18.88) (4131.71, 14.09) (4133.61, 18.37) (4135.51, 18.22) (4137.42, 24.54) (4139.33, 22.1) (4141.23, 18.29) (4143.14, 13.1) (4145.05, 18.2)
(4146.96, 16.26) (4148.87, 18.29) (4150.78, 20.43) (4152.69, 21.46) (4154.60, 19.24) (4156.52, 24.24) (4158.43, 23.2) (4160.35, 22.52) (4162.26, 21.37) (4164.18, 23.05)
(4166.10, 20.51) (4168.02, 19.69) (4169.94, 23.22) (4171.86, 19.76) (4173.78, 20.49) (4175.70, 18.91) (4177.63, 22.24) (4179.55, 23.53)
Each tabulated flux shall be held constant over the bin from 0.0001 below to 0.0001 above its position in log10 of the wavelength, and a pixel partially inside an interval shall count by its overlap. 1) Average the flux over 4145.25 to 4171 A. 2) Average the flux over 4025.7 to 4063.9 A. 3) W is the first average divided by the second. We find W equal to 1.23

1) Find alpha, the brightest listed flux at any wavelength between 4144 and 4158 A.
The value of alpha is 24.24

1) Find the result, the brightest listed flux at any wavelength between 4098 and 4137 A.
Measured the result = 23.49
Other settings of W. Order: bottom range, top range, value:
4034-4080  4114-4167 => 1.17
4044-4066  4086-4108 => 1.32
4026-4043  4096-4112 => 1.16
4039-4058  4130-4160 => 1.09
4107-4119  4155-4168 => 1.05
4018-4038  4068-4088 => 1.18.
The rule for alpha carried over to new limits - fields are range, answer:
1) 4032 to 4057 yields 22.98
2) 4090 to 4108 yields 26.31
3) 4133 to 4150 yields 24.54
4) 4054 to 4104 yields 29.57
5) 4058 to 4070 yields 21.98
